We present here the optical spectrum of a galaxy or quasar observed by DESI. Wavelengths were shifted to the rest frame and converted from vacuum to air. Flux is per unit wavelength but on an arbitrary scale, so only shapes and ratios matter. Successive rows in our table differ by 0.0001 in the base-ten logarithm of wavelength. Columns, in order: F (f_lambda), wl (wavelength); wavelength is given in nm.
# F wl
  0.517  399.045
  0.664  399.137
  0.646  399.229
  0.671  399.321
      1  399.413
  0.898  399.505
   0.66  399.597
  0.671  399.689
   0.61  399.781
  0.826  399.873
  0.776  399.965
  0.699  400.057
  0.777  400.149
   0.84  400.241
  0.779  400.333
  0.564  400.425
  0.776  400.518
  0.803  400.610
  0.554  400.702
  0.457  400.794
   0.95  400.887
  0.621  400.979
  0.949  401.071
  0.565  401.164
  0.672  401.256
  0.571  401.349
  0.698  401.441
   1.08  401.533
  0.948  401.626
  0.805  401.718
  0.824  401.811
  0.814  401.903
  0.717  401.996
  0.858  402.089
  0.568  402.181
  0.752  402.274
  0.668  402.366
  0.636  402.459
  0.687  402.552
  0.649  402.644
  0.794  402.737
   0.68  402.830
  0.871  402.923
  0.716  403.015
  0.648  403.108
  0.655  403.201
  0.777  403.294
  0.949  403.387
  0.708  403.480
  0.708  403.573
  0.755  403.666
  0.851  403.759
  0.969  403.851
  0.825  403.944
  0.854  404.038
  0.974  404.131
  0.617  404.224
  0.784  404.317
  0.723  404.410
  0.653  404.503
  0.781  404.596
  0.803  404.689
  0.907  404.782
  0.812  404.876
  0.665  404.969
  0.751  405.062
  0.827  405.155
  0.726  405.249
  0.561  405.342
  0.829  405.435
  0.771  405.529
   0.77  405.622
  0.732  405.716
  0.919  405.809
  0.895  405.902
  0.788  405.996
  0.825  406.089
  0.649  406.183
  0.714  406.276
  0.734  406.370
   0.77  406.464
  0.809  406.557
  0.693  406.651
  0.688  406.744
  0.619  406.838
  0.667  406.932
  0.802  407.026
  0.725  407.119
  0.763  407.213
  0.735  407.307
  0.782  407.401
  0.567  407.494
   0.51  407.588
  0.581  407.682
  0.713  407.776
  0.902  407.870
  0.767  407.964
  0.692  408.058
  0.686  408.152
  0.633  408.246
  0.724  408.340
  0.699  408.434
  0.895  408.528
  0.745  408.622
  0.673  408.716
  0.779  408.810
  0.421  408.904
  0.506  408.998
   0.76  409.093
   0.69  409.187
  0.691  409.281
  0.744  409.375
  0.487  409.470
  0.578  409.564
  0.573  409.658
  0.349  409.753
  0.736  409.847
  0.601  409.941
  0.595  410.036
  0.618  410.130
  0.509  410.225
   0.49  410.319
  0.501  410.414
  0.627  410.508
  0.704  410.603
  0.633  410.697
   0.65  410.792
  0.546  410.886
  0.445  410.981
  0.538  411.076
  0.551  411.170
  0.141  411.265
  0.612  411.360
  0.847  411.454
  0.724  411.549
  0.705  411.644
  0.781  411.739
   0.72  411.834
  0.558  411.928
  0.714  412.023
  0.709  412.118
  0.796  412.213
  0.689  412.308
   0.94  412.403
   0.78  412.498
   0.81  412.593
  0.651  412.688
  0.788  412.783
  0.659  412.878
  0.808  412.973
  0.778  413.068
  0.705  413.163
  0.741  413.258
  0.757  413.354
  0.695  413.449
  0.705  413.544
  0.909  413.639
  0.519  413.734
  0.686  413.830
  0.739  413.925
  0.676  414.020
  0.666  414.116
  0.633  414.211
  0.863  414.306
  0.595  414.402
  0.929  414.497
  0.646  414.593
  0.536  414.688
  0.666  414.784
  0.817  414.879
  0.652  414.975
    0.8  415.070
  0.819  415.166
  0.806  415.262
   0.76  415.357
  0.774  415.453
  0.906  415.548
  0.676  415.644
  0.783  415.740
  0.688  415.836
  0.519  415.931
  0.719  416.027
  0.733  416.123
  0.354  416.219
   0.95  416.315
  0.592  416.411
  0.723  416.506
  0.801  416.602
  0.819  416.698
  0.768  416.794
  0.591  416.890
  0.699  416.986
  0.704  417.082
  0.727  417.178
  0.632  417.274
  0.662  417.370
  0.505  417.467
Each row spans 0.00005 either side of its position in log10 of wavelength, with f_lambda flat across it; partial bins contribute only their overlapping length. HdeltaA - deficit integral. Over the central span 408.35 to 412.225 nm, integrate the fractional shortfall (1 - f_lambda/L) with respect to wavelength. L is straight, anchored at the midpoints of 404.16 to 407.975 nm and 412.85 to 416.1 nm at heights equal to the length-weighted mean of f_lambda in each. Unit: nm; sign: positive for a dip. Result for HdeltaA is 0.57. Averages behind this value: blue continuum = 0.741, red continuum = 0.725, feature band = 0.625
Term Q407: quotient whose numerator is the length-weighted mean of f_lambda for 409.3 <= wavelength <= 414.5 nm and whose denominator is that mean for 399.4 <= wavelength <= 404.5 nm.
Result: 0.88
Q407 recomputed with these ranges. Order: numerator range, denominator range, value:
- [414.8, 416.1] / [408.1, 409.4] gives 1.08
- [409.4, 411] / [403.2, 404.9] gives 0.72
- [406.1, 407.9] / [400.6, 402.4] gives 0.95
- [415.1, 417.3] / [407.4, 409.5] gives 1.06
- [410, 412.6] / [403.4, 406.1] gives 0.81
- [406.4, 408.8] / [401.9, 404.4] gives 0.94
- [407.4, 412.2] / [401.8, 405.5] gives 0.84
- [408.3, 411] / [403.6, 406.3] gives 0.79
